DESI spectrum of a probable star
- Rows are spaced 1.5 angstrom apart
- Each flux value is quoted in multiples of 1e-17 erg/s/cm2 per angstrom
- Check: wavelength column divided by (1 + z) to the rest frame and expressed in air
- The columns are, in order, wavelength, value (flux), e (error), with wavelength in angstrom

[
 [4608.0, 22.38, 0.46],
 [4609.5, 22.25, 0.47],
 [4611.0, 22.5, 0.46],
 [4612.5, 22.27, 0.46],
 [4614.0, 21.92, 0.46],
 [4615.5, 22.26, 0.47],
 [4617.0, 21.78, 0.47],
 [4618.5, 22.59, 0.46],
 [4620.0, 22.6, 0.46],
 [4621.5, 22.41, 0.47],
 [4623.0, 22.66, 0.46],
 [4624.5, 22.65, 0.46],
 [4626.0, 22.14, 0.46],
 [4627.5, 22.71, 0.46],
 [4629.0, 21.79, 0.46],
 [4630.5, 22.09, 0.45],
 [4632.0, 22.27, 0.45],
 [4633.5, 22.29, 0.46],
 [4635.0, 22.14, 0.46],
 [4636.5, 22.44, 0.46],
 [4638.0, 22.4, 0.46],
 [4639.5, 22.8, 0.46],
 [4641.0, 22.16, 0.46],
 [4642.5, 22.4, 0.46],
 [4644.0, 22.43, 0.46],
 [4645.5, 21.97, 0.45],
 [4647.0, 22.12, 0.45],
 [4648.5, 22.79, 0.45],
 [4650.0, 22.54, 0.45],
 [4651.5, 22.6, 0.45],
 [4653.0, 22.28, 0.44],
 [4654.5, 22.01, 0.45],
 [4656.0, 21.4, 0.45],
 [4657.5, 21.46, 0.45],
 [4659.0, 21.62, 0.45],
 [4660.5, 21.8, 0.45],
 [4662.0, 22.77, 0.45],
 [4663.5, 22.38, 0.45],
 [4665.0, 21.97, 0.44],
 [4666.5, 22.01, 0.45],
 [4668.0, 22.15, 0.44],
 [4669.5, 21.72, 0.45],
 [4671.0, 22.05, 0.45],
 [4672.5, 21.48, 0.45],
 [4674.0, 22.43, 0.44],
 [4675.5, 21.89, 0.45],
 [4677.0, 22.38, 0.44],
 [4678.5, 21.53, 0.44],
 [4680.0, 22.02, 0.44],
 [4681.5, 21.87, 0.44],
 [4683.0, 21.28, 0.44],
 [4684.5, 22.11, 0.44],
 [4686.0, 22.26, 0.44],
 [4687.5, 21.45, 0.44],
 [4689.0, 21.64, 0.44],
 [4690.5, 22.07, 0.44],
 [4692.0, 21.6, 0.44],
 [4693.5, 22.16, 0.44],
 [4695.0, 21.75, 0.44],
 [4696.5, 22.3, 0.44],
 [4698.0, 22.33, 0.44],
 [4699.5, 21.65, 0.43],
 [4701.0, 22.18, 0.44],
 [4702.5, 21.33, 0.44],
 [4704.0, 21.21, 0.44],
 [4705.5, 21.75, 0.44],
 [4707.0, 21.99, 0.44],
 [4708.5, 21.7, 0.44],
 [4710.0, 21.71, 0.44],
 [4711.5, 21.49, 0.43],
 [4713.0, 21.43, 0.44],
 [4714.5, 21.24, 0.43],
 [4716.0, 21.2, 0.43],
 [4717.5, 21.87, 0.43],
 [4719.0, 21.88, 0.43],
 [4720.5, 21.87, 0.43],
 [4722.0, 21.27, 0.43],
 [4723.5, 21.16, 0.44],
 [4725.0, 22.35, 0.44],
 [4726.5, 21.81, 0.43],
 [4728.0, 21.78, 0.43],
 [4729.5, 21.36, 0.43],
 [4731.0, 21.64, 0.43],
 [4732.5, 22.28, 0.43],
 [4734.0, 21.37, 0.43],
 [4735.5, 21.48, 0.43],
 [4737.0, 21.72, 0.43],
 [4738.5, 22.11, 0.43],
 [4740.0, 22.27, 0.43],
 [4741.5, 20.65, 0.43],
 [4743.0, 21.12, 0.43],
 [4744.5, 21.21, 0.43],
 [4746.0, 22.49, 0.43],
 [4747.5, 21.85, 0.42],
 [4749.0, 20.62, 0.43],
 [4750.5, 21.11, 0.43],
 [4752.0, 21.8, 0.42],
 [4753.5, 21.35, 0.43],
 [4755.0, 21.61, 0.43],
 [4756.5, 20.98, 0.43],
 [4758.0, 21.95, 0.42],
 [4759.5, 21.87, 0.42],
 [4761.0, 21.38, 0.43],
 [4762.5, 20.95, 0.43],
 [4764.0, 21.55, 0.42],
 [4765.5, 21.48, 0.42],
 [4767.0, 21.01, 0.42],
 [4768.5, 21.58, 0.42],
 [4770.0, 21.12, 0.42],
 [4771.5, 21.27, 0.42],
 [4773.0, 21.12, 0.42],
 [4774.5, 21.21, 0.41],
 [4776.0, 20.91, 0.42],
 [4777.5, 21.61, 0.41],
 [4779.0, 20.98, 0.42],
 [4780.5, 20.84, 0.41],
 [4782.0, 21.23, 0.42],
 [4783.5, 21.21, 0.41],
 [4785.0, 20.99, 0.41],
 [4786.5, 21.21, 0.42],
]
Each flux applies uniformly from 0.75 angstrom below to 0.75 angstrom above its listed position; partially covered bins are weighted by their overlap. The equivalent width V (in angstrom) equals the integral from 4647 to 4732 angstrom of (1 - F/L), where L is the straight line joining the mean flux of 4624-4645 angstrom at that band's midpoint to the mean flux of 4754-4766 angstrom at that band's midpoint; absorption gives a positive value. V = 0.4 angstrom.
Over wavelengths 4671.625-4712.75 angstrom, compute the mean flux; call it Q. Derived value 21.8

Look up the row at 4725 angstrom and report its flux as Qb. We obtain 22.35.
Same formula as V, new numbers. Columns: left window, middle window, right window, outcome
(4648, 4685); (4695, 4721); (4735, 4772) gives 0.0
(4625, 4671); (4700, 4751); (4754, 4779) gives 0.1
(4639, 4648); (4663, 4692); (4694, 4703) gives 0.2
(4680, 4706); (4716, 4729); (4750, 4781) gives -0.1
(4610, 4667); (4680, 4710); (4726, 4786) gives 0.0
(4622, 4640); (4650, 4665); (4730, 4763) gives 0.1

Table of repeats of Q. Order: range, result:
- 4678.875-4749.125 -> 21.7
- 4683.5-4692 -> 21.9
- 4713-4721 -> 21.6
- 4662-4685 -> 22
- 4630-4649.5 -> 22.3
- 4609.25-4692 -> 22.1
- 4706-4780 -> 21.5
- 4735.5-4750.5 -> 21.5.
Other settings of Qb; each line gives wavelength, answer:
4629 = 21.79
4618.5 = 22.59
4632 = 22.27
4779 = 20.98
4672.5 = 21.48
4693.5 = 22.16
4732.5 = 22.28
